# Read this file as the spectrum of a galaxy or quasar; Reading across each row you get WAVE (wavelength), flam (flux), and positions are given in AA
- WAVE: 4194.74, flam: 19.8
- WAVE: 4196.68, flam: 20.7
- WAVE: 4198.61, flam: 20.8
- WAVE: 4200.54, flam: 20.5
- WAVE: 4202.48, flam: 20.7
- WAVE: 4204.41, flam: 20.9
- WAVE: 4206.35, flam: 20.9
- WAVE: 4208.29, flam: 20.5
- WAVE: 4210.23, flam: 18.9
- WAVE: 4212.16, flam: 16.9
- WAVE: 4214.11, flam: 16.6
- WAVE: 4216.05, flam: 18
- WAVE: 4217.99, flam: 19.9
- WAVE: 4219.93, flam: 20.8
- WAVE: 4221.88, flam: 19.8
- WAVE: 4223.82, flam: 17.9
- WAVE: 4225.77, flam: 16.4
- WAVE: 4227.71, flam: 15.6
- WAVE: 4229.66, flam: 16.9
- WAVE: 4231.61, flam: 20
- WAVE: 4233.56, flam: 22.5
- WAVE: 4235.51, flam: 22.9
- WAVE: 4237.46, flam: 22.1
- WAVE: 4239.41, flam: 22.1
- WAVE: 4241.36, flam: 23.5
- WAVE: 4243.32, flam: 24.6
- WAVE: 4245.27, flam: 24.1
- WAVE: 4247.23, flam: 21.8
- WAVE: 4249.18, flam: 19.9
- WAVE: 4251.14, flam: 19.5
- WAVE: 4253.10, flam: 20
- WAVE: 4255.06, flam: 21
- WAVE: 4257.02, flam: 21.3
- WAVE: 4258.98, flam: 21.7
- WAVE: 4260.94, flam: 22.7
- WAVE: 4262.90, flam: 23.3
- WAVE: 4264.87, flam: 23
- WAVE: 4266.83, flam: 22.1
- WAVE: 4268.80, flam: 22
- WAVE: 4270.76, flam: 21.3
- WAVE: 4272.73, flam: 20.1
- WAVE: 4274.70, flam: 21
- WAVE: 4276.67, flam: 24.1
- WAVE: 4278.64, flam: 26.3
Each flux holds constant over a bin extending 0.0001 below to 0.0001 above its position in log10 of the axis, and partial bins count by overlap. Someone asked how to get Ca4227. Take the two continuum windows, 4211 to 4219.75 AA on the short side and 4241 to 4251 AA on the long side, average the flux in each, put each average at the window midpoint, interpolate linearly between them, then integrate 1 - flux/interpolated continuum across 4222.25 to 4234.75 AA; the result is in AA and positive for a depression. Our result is 1.0 AA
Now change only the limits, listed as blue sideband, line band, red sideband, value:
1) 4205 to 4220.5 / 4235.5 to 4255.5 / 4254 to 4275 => -1.12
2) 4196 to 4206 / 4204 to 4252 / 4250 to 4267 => 2.34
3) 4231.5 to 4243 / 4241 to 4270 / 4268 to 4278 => 0.22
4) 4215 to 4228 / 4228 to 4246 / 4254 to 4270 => -1.71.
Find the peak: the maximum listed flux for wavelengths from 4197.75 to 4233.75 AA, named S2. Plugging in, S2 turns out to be 22.5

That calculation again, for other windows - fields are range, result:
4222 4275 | 24.6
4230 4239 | 22.9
